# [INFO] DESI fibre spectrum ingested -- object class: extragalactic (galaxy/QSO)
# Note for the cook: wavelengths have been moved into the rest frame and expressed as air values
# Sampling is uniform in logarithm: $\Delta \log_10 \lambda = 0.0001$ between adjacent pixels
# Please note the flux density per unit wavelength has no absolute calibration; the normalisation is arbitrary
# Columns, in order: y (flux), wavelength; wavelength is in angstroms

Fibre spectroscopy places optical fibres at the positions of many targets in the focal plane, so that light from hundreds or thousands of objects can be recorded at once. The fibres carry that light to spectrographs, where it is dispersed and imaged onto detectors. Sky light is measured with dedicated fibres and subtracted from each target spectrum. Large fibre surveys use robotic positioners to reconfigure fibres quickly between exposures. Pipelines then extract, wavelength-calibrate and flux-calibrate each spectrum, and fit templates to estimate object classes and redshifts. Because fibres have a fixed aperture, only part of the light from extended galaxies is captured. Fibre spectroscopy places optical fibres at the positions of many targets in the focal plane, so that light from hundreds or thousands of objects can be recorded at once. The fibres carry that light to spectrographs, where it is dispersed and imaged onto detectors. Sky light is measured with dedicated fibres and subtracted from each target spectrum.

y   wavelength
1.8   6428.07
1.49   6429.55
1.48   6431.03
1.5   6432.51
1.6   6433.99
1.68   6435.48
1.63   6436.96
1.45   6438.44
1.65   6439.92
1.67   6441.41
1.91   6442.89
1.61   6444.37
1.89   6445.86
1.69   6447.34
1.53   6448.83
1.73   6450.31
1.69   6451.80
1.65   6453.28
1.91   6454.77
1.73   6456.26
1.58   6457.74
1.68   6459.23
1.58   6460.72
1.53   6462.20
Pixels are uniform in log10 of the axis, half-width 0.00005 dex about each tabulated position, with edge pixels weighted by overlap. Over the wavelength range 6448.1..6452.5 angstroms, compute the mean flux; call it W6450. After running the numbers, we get 1.65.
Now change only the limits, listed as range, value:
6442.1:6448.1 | 1.77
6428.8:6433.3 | 1.49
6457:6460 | 1.63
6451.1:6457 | 1.75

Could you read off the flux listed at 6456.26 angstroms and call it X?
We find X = 1.73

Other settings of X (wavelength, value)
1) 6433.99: 1.6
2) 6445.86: 1.89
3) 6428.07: 1.8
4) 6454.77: 1.91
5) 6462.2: 1.53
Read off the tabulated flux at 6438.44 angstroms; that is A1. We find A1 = 1.45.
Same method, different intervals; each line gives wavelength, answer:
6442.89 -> 1.91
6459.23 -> 1.68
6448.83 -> 1.53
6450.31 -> 1.73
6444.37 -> 1.61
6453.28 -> 1.65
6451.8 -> 1.69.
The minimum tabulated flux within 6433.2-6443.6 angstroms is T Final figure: 1.45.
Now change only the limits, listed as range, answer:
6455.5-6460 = 1.58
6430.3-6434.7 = 1.48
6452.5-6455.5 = 1.65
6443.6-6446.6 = 1.61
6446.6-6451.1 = 1.53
